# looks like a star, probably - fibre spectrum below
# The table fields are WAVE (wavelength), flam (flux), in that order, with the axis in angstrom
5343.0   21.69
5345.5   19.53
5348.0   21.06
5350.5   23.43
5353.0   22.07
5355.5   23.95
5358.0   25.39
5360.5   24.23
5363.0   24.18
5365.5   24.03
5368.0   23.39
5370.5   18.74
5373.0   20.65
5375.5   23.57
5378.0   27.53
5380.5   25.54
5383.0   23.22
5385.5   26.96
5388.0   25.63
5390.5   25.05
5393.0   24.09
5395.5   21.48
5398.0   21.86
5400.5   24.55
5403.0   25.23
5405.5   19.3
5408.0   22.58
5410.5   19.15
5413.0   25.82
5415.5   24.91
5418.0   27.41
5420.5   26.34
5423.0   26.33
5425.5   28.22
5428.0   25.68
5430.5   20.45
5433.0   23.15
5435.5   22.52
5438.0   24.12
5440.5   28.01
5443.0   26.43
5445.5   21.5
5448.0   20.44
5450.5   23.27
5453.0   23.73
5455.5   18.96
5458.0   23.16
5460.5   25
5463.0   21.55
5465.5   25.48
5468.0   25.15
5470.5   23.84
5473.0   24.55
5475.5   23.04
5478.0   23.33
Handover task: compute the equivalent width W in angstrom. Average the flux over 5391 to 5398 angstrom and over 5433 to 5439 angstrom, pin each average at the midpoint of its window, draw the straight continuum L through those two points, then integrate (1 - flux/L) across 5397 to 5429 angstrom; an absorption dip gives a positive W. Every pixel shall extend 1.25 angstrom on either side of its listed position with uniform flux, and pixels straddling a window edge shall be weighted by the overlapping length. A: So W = -1.9 angstrom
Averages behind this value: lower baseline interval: 22.9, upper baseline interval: 23.3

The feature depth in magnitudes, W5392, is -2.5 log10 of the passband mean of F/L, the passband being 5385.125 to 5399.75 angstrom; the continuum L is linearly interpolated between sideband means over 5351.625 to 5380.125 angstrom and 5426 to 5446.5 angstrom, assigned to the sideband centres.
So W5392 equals -0.01 mag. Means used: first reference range 23.5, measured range 24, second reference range 24.2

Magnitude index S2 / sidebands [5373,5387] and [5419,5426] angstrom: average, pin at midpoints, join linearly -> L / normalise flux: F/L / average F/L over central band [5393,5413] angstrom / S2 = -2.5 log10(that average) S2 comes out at 0.16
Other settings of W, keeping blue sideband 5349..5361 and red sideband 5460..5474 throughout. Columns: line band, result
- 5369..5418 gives 0.7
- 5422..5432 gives -0.4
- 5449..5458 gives 0.8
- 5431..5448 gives 0.2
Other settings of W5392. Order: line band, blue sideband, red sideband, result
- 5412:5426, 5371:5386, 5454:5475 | -0.112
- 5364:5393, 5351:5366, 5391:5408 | -0.029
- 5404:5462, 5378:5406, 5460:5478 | 0.015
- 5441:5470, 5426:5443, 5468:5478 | 0.038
